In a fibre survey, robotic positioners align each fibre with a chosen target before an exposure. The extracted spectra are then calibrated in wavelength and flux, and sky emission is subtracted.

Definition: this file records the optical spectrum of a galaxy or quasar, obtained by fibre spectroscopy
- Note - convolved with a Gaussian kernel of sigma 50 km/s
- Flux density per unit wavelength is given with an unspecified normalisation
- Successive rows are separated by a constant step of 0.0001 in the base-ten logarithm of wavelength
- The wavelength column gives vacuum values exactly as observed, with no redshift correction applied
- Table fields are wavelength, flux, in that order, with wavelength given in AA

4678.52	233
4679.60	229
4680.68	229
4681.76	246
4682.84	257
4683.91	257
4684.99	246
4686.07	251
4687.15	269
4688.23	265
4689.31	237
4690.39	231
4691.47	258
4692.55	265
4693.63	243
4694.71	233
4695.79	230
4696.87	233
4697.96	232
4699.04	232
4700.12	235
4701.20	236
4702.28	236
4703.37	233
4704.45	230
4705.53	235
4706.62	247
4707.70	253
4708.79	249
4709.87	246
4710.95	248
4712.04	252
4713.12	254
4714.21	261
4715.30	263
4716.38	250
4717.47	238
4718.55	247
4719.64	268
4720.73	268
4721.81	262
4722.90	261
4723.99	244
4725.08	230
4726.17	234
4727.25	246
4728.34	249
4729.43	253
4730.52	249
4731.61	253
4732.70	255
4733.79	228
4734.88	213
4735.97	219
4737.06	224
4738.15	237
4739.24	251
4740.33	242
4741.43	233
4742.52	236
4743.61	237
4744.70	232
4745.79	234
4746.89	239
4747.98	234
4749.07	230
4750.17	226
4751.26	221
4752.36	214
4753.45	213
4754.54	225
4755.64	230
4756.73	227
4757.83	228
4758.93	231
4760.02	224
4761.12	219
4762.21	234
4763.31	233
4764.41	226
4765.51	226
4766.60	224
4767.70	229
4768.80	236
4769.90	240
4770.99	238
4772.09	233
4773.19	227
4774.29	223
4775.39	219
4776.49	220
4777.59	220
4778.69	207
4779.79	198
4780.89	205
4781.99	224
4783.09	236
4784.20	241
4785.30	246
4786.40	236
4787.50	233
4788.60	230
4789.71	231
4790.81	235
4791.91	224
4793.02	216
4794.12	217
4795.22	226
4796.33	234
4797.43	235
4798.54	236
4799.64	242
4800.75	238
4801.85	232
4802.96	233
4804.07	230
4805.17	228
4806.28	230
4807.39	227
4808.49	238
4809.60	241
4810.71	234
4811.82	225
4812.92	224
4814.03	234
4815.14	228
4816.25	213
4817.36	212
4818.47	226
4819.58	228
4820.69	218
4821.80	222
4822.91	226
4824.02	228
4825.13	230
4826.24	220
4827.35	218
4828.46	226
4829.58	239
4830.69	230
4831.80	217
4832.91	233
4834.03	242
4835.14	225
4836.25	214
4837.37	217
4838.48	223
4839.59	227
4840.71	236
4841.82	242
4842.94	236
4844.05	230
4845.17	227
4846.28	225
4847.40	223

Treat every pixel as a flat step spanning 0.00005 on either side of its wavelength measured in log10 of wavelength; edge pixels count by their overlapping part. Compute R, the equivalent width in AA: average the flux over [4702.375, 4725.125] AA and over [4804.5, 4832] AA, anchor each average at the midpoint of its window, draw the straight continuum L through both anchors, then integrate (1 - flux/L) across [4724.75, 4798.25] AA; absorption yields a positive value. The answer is 2.8 AA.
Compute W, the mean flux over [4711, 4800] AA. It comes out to 234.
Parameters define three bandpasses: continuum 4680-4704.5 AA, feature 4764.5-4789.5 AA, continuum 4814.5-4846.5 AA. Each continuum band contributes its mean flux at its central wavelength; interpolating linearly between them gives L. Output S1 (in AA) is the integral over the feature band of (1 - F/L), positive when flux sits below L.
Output 0.6 AA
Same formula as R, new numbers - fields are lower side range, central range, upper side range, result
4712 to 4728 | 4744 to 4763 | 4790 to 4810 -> 1.25 AA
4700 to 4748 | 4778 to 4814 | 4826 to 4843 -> 0.61 AA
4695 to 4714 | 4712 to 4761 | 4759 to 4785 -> -1.14 AA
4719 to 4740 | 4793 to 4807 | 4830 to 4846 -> 0.19 AA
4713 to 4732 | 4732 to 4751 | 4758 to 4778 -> 0.64 AA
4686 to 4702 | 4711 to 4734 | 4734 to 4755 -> -1.52 AA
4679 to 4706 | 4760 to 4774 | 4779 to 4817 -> 0.17 AA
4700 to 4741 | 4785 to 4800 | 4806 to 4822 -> -0.02 AA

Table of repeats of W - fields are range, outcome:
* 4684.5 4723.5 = 247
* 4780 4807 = 230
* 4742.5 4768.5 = 228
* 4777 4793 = 226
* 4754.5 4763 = 227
